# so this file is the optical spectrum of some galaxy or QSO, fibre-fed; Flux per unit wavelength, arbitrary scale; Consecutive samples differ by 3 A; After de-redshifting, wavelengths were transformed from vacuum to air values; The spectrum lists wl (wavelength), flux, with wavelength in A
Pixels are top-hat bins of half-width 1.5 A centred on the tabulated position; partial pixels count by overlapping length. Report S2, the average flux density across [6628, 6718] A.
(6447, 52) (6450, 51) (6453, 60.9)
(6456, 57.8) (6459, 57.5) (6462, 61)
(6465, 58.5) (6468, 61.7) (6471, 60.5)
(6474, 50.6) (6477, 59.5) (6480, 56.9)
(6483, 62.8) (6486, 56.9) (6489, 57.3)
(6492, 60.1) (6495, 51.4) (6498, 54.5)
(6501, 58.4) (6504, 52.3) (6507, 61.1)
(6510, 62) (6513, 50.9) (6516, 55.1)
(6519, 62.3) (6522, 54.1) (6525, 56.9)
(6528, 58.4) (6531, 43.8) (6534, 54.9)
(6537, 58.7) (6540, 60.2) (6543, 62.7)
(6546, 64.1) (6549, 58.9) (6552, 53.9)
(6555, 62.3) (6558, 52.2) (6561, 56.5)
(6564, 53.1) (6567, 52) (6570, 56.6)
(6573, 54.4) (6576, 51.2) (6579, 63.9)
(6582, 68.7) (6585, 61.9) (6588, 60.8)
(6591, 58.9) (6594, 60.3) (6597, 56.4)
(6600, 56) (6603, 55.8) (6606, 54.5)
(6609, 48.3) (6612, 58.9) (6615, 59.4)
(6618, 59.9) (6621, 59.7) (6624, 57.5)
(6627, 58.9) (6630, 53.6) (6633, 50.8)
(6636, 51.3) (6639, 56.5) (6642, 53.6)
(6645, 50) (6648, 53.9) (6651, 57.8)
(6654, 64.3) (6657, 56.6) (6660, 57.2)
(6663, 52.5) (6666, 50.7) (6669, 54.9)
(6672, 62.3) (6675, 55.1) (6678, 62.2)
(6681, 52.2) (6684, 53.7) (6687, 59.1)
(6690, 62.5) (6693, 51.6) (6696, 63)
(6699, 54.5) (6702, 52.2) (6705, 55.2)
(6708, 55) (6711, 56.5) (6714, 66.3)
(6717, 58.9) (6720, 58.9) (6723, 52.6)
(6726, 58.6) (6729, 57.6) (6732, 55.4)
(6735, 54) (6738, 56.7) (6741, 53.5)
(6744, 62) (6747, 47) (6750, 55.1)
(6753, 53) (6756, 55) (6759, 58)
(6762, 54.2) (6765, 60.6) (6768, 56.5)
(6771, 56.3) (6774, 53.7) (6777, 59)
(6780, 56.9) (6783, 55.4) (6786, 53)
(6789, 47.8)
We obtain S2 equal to 56.1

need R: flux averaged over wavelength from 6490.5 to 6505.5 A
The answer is 55.3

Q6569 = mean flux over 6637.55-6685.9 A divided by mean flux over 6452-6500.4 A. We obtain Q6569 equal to 1.0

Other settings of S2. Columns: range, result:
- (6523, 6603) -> 57.5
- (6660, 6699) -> 56.6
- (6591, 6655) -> 56.1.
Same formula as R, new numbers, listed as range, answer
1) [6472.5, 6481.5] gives 55.7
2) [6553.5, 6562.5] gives 57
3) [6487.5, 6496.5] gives 56.3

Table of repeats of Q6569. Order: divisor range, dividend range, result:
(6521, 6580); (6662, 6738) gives 1.00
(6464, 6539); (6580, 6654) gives 1.00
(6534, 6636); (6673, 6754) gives 0.98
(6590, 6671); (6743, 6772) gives 1.00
